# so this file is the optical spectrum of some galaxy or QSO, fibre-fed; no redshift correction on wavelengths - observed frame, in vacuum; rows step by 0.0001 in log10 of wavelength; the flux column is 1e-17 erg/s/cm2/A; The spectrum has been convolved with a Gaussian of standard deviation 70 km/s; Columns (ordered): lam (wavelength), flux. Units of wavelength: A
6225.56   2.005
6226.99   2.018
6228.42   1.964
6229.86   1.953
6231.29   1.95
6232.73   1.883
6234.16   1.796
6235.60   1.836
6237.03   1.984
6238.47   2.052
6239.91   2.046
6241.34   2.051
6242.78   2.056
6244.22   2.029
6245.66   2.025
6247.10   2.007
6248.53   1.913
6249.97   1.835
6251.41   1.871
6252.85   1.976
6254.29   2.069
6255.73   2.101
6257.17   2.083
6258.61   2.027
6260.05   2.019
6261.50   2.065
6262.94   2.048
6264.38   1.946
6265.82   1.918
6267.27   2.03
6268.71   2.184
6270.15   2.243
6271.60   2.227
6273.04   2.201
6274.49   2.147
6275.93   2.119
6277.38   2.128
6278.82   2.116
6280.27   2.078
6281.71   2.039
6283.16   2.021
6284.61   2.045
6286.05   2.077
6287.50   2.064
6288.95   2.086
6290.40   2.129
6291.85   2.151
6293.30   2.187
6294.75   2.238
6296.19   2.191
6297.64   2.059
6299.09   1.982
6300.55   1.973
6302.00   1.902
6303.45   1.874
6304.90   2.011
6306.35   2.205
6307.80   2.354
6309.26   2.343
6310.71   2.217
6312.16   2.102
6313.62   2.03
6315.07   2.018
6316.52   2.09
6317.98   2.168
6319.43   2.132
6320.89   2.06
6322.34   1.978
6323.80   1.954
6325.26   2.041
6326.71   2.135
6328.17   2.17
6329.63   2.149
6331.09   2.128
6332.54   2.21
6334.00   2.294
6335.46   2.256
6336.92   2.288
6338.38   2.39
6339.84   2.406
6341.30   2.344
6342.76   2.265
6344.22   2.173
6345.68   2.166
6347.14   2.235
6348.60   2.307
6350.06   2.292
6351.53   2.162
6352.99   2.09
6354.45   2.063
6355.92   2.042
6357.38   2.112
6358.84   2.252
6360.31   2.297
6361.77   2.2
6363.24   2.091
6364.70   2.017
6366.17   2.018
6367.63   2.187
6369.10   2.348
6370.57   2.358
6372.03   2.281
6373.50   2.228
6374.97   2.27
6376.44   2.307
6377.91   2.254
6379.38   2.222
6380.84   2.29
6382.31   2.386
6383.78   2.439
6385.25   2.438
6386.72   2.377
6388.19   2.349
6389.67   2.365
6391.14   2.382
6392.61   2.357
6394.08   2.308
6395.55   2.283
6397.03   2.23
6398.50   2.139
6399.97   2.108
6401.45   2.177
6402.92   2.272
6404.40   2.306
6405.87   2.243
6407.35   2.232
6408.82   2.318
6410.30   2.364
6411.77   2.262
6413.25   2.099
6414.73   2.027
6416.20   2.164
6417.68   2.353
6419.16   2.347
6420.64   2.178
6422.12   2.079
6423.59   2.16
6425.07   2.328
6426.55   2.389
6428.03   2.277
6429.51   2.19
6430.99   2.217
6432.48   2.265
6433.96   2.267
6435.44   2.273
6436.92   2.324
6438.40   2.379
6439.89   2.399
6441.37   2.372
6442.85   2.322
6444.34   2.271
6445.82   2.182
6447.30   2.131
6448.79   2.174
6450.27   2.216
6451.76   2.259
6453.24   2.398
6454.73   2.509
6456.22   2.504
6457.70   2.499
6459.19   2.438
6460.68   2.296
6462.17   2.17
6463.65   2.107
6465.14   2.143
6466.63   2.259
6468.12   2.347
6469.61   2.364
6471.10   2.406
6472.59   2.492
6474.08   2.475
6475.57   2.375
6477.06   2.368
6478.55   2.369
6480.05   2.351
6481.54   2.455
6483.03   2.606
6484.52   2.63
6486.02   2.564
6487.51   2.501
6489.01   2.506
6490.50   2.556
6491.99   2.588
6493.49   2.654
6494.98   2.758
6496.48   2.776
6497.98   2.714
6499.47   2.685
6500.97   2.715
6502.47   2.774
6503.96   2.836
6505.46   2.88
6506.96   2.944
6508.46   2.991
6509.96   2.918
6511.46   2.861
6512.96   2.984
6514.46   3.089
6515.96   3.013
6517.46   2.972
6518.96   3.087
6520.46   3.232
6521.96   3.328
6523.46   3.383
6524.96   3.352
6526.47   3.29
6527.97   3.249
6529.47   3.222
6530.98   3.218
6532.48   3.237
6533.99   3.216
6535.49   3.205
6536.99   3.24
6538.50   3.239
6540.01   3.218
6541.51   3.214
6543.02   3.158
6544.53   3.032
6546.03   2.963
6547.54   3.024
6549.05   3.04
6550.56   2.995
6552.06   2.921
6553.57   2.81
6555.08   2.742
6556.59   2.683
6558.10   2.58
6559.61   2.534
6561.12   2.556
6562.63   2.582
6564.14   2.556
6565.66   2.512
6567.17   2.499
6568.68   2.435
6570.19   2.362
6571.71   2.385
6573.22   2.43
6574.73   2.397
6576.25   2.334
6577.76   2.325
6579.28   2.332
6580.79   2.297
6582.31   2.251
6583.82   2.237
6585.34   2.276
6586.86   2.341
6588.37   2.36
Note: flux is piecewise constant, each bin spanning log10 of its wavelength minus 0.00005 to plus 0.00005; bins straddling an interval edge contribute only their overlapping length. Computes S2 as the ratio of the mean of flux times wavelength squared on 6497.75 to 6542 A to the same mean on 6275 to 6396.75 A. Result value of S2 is 1.5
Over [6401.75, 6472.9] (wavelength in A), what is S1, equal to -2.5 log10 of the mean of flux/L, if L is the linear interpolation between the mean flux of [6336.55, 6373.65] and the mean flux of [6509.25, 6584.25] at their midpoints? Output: 0.09 mag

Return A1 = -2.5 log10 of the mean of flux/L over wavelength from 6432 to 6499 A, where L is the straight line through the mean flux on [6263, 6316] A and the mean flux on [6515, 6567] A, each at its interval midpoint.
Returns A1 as 0.14 mag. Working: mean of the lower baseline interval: 2.1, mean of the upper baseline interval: 3.01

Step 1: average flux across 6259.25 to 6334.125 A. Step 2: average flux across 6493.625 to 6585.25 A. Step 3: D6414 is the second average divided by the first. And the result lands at 1.4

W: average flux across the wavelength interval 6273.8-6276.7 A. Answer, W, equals 2.13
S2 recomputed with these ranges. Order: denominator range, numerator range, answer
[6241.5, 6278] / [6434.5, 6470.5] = 1.20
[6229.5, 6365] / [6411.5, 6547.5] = 1.32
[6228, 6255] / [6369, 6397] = 1.24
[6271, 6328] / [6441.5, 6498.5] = 1.21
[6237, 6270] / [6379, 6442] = 1.19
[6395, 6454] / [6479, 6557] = 1.34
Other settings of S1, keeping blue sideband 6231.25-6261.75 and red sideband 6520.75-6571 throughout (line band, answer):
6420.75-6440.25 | 0.14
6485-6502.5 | 0.06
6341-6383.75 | 0.07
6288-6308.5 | 0.03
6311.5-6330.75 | 0.07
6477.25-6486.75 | 0.11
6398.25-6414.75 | 0.13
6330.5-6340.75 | -0.01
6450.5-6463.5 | 0.13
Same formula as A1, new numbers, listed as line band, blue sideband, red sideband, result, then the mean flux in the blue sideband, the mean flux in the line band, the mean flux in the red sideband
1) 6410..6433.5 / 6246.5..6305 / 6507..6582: 0.13 mag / 2.06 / 2.23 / 2.88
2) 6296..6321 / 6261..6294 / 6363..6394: 0.03 mag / 2.1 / 2.09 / 2.29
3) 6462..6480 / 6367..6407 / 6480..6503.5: 0.10 mag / 2.29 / 2.33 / 2.63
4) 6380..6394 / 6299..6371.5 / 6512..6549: 0.02 mag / 2.16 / 2.37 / 3.17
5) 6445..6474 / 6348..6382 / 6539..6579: 0.06 mag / 2.21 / 2.31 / 2.7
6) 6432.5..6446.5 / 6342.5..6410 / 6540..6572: 0.05 mag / 2.24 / 2.31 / 2.76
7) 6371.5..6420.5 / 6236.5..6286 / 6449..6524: 0.05 mag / 2.05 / 2.28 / 2.62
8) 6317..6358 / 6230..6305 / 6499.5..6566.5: 0.05 mag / 2.04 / 2.18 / 2.99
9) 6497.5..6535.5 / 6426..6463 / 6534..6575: -0.16 mag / 2.31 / 3.05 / 2.8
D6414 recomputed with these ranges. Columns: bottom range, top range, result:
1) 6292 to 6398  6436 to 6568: 1.23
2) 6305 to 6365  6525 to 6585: 1.28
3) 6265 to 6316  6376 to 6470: 1.08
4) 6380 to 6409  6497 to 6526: 1.30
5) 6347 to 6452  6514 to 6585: 1.27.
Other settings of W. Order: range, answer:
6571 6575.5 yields 2.4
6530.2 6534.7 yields 3.22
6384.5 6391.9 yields 2.38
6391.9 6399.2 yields 2.26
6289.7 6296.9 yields 2.18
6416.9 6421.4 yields 2.29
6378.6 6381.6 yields 2.26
